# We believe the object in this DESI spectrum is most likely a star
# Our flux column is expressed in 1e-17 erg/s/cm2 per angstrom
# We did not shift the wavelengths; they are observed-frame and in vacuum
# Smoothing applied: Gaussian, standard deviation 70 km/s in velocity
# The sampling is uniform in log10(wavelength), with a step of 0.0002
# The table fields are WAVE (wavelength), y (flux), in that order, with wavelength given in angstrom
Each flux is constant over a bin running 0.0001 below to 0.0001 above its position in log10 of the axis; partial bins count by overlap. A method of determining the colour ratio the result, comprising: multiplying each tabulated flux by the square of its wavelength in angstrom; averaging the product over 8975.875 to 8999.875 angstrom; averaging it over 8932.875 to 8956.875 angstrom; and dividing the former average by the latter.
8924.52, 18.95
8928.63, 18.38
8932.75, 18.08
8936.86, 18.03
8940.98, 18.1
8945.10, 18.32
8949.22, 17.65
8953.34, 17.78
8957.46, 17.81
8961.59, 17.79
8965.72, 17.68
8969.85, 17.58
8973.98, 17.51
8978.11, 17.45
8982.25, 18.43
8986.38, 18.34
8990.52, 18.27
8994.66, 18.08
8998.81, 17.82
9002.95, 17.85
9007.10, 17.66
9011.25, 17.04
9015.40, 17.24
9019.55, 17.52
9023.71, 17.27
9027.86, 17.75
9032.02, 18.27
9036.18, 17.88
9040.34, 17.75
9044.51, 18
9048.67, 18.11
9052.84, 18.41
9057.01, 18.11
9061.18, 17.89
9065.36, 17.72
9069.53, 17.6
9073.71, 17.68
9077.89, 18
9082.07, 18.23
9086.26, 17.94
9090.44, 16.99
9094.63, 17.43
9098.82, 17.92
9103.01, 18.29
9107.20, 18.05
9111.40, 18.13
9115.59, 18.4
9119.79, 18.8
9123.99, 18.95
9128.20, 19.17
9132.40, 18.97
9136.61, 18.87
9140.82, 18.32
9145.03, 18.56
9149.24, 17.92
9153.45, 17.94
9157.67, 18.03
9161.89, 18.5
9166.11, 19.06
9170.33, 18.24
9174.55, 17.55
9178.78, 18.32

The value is 1.01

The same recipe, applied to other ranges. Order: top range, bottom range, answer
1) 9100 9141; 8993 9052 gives 1.07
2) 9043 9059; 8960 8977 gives 1.05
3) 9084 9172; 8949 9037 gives 1.06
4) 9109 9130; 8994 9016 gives 1.09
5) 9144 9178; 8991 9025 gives 1.07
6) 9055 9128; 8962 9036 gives 1.04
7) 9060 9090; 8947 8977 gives 1.03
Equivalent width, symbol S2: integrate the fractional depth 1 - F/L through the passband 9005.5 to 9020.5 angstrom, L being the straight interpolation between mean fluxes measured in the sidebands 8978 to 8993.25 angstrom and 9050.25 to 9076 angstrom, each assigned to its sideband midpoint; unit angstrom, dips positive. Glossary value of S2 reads 0.6 angstrom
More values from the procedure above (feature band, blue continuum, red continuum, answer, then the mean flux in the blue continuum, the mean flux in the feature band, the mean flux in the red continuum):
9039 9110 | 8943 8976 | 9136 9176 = 0.7 angstrom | 17.8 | 17.9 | 18.3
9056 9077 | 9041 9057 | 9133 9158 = 0.4 angstrom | 18.1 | 17.8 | 18.3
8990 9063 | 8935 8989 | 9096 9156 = 1.1 angstrom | 17.9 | 17.8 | 18.4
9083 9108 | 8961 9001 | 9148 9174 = 0.5 angstrom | 17.9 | 17.8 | 18.3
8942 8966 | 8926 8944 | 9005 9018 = 0.1 angstrom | 18.2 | 17.9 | 17.3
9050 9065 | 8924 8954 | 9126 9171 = 0.2 angstrom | 18.1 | 18.1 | 18.5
